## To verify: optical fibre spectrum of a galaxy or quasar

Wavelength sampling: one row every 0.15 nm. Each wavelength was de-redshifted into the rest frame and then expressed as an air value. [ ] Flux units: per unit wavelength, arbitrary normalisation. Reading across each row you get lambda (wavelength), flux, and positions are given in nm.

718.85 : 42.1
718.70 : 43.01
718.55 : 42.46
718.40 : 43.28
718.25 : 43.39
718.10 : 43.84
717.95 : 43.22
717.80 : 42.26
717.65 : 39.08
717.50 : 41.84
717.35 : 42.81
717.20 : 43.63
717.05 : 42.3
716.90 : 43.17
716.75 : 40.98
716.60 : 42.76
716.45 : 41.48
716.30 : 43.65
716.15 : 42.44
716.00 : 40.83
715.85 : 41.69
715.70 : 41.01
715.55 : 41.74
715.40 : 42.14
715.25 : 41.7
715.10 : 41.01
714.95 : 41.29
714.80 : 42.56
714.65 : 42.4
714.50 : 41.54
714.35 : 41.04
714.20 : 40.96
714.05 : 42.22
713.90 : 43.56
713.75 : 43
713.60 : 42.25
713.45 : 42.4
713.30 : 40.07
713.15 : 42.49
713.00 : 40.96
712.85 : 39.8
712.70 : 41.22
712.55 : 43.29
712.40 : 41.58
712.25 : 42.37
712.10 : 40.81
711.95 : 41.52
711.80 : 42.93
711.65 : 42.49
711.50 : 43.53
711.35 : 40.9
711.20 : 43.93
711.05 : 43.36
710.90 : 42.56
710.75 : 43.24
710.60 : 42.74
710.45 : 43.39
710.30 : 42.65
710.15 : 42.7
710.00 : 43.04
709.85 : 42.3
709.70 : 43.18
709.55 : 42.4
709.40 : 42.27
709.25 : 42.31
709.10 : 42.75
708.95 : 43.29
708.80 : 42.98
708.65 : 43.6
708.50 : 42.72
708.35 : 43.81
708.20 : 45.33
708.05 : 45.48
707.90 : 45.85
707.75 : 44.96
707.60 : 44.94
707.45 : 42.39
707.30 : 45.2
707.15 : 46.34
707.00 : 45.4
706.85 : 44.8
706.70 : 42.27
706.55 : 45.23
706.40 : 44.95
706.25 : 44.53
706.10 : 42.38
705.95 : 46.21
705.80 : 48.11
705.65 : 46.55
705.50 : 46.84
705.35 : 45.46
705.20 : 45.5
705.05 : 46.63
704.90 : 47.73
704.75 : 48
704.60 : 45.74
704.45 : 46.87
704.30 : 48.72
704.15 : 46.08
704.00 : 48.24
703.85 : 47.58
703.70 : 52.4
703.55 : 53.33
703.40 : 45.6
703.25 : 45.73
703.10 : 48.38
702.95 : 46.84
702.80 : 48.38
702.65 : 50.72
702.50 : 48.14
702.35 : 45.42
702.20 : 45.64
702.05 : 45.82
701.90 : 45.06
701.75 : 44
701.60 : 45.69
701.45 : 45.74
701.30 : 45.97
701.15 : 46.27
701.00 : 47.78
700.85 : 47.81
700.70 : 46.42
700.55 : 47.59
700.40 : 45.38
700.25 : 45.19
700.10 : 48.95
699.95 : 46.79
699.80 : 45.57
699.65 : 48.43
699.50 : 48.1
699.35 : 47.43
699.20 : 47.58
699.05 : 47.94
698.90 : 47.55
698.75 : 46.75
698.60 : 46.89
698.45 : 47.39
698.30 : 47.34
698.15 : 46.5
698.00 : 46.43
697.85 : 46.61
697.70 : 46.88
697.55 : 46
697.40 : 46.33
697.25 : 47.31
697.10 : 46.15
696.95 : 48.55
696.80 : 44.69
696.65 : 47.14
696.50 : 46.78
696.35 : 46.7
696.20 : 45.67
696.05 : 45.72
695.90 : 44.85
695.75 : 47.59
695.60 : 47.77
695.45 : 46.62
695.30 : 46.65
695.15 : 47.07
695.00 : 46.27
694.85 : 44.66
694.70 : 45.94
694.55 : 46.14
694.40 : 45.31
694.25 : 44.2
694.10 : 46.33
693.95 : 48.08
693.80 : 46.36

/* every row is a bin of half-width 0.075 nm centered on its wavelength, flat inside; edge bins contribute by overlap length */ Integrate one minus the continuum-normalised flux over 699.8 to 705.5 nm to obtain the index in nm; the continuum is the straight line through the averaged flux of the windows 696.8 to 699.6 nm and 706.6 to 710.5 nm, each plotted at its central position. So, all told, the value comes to -0.180 nm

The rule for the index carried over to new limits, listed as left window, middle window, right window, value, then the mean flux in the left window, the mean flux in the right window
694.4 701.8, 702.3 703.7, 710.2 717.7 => -0.10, 46.6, 42.1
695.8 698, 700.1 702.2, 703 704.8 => 0.06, 46.4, 48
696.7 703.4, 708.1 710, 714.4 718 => 0.04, 46.8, 42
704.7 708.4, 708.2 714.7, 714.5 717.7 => 0.18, 45.4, 41.9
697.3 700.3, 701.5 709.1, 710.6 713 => -0.23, 47.1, 42.2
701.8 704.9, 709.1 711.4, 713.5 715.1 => 0.07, 47.6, 42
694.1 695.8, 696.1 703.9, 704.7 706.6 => -0.16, 46.2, 46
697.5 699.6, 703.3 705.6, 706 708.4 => -0.11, 47.1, 44.6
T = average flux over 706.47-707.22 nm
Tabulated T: 44.8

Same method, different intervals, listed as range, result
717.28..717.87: 41.5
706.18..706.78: 44.2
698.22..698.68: 47.2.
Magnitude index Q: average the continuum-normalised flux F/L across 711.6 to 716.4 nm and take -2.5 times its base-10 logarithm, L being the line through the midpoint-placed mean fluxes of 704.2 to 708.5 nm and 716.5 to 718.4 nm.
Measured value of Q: 0.04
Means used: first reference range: 45.5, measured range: 41.8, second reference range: 42.5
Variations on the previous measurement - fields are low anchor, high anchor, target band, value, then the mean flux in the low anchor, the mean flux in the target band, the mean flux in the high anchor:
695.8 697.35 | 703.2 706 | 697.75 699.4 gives -0.01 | 46.4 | 47.1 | 47.5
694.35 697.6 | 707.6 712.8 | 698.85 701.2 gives -0.04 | 46.4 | 47.2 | 43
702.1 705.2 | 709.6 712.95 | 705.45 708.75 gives 0.01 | 47.7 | 44.9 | 42.4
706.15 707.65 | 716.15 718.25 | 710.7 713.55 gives 0.04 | 44.6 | 42.1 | 42.4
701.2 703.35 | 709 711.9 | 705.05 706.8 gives -0.01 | 46.5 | 45.3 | 42.8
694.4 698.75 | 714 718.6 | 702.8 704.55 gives -0.08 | 46.5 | 48.1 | 42.1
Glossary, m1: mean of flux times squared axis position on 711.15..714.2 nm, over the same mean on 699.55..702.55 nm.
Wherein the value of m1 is 0.94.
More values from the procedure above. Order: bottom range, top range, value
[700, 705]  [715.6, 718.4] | 0.93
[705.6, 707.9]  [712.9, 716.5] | 0.95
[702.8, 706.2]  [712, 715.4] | 0.91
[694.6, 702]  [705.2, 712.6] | 0.97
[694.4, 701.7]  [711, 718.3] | 0.94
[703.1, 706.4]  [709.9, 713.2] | 0.92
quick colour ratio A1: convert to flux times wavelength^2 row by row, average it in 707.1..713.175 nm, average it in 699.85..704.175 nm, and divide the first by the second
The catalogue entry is 0.93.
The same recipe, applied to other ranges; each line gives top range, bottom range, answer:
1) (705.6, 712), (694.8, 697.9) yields 0.97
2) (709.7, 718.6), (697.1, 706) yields 0.93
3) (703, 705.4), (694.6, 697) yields 1.05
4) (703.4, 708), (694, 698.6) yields 1.02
